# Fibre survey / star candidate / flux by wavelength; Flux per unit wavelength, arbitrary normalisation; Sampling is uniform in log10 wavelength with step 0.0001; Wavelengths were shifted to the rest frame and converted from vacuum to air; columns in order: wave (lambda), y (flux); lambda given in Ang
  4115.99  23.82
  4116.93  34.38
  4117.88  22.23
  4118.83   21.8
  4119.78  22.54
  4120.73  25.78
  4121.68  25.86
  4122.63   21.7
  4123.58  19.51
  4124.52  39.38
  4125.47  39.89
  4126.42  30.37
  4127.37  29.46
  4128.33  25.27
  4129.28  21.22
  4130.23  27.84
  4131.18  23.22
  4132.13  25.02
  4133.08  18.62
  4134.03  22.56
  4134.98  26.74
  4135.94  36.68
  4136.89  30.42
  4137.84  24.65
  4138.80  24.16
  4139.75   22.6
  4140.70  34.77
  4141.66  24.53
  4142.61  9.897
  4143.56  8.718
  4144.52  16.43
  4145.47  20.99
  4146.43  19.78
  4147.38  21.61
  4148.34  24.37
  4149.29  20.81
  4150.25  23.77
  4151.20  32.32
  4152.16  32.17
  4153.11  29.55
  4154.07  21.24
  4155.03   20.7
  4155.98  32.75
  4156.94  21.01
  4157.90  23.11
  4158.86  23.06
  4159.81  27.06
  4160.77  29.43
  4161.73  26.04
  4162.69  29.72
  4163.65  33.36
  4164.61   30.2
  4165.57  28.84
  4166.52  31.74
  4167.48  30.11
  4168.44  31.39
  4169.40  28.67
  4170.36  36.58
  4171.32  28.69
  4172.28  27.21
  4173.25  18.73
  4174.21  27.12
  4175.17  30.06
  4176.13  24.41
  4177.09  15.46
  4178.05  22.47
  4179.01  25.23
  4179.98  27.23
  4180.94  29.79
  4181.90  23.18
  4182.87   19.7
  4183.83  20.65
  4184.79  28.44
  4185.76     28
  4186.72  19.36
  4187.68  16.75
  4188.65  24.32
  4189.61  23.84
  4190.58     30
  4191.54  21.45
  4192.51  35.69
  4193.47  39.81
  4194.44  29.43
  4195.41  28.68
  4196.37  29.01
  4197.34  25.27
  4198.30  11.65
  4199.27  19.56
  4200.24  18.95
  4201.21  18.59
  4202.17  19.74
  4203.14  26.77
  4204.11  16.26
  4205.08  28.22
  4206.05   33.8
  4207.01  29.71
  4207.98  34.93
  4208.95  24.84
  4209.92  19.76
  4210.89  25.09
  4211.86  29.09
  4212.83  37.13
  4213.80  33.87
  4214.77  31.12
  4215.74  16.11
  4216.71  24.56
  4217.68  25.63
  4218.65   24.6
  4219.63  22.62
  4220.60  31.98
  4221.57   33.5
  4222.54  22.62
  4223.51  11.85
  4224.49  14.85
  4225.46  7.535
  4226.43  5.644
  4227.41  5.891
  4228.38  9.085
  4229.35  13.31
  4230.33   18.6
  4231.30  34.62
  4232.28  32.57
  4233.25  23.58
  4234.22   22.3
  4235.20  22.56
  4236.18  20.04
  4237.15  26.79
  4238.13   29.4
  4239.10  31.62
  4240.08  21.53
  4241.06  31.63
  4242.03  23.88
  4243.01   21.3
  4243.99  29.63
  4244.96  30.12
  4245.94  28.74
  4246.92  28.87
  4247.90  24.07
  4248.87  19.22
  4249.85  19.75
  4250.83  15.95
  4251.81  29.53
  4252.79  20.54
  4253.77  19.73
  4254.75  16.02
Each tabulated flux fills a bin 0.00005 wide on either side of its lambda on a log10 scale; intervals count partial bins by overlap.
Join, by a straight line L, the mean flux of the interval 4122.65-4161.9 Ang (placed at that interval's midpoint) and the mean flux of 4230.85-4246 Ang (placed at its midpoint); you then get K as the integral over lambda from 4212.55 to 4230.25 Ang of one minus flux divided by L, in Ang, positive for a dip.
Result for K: 4.1 Ang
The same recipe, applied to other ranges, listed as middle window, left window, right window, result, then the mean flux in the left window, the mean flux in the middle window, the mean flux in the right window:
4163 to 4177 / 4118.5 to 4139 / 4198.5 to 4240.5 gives -2.05 Ang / 26.5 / 28.7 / 23.2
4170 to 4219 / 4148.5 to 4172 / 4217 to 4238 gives -2.98 Ang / 28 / 25.6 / 20.7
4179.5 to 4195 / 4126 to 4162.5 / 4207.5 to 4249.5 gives -1.22 Ang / 24.6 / 26.1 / 23.9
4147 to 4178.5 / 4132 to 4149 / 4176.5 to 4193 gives -4.36 Ang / 22.9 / 26.8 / 24.2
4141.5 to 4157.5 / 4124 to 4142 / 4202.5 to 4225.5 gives 2.89 Ang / 27.8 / 22.4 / 25.6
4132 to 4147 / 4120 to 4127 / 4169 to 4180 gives 2.70 Ang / 28.7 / 22.9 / 25.9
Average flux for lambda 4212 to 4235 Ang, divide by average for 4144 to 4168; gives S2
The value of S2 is 0.8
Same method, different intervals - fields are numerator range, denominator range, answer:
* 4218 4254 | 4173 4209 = 0.90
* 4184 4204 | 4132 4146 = 1.06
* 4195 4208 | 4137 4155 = 1.04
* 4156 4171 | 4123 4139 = 1.05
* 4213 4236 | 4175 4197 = 0.83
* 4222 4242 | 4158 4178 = 0.74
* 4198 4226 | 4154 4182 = 0.89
